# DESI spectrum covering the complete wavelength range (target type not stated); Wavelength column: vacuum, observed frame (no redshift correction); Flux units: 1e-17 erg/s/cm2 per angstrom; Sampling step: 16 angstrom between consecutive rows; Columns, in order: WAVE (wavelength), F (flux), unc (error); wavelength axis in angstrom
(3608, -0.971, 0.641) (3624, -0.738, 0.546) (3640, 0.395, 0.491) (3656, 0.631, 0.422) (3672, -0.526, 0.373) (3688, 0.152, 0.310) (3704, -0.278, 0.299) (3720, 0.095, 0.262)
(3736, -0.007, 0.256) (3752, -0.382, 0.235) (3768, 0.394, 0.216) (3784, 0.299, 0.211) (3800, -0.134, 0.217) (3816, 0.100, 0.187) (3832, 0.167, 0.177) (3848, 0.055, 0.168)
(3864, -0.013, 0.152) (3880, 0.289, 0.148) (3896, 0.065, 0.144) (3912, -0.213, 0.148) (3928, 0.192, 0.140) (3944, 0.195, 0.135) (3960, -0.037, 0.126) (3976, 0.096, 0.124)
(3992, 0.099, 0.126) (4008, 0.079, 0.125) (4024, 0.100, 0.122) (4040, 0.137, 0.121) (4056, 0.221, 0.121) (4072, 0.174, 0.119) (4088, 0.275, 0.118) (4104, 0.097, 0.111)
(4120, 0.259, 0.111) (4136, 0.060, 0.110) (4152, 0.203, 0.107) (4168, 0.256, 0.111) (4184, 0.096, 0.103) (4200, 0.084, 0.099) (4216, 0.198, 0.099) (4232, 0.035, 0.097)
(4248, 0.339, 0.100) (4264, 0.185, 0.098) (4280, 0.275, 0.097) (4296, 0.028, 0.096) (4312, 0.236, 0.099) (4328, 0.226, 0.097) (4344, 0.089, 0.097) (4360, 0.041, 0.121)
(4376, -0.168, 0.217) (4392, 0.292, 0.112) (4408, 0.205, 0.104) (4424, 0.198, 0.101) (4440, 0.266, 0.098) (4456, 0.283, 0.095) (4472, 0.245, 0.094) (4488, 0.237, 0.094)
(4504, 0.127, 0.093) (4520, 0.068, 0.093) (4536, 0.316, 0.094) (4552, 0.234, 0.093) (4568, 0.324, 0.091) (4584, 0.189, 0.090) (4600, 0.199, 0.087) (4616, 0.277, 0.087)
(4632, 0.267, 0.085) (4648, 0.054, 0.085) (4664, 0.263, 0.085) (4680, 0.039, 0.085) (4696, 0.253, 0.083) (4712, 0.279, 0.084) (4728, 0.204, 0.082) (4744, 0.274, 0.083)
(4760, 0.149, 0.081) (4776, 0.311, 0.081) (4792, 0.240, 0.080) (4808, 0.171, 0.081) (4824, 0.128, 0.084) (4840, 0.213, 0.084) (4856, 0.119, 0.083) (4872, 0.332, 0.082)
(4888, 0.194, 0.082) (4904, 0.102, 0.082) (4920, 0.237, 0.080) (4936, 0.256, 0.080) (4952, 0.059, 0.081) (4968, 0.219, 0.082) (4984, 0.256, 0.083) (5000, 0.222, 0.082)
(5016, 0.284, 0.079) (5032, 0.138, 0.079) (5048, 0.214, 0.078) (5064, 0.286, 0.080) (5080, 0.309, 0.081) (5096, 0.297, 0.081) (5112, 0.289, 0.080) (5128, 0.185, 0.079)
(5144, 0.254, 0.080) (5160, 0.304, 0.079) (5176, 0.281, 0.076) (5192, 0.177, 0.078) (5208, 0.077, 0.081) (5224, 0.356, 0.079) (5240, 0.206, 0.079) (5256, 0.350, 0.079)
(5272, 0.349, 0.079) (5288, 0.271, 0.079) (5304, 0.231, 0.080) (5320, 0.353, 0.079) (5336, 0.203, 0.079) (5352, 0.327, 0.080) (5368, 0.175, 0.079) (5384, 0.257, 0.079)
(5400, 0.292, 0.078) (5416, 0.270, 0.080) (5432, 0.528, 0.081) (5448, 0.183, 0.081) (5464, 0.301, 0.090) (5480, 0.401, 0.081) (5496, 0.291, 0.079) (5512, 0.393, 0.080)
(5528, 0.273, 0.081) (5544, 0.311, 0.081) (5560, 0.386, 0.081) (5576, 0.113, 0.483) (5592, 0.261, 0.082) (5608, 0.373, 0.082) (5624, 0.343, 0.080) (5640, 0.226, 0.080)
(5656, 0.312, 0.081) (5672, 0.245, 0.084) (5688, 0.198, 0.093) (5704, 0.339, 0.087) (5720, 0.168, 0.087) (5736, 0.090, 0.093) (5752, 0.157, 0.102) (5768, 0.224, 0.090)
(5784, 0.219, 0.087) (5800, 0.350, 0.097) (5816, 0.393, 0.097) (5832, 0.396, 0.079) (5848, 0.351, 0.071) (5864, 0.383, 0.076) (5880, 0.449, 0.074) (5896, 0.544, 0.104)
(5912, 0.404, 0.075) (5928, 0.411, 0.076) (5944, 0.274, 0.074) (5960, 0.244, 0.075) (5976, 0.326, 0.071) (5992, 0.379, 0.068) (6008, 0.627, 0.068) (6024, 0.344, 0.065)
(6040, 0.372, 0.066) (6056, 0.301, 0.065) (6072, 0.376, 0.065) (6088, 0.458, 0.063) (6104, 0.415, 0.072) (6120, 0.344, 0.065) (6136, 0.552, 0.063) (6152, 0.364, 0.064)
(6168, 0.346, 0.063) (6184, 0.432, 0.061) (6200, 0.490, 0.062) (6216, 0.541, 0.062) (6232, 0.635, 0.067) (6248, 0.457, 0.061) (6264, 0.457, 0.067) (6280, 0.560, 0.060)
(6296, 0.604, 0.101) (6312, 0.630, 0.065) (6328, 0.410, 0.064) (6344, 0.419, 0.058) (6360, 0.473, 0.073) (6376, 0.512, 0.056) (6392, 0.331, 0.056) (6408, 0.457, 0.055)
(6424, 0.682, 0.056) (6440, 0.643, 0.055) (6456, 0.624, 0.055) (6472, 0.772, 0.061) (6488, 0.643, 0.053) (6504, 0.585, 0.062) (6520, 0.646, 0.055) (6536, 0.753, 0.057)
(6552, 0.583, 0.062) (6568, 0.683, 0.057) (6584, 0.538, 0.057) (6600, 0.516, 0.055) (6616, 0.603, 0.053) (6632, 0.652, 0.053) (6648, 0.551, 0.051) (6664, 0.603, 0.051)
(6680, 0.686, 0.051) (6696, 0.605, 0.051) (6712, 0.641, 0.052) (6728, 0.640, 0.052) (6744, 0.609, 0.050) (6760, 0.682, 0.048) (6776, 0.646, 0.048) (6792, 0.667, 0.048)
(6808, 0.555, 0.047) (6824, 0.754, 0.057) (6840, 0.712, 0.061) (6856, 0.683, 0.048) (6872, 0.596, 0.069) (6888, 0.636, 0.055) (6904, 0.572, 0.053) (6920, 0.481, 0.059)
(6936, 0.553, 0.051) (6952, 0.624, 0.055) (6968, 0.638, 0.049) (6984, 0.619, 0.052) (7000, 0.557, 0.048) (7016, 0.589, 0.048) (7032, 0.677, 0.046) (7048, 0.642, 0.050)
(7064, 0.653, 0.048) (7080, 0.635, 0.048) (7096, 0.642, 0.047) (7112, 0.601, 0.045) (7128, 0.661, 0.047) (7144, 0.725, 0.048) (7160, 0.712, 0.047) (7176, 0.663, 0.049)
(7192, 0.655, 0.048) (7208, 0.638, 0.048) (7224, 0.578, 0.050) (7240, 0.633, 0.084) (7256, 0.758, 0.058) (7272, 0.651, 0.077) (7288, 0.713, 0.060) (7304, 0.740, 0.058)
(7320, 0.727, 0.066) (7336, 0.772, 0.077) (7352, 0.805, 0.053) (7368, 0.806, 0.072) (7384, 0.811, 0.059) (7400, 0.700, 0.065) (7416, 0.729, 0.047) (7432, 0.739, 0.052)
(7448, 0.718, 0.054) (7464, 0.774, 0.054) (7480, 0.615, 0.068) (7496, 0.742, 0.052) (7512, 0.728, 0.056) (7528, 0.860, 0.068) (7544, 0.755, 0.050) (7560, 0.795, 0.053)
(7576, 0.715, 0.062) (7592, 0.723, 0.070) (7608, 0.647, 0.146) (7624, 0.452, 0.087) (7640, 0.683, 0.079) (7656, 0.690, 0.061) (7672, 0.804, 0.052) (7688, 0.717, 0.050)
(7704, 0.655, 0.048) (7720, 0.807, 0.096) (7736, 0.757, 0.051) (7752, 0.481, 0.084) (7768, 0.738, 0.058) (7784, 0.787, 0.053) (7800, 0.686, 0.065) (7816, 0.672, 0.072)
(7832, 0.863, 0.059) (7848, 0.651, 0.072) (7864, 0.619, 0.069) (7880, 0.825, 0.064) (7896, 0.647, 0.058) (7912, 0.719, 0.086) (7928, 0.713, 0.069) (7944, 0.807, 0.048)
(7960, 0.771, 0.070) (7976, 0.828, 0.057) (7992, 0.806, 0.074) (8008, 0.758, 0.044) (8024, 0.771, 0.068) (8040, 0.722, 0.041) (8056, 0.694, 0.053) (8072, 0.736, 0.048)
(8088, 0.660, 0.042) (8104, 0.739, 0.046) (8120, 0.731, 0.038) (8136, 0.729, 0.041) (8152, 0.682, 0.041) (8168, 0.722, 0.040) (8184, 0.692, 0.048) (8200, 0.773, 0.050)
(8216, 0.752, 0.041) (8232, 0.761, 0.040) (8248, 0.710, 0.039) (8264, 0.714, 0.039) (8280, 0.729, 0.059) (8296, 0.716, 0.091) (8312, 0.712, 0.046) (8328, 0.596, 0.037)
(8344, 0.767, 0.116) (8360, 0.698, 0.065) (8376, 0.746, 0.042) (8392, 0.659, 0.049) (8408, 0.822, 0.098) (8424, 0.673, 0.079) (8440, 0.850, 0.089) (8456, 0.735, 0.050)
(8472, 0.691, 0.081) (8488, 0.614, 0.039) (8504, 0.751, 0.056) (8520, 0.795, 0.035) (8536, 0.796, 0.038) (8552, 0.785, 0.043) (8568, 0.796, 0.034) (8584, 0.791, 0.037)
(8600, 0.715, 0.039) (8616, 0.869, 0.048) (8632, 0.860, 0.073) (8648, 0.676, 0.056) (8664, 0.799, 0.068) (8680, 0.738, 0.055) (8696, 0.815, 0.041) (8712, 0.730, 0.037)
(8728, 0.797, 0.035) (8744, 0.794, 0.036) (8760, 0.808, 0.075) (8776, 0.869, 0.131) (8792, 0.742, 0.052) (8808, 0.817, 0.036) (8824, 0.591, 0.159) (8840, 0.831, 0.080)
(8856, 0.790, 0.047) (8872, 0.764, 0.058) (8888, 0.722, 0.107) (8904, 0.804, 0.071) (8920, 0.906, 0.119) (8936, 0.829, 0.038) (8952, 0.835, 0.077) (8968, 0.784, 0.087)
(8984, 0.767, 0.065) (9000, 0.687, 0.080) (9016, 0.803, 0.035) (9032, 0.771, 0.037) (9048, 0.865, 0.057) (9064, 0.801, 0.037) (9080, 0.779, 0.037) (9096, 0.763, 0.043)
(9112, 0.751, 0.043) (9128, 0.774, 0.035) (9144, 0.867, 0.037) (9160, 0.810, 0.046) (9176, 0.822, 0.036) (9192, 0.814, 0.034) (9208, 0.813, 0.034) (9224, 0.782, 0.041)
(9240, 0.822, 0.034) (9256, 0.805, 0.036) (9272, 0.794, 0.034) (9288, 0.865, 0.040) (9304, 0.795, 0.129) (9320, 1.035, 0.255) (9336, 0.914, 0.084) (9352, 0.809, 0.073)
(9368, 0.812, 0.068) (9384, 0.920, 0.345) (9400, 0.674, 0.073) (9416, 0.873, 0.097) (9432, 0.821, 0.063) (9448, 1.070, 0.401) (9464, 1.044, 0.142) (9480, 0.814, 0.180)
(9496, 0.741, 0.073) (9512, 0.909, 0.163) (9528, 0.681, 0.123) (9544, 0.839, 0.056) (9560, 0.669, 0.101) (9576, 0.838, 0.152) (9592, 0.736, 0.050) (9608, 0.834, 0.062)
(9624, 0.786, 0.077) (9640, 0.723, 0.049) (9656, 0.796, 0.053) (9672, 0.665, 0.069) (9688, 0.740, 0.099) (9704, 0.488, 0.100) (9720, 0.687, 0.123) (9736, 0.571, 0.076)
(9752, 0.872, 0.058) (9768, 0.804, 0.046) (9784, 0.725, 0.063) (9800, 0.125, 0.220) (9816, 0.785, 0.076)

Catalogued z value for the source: 0.610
